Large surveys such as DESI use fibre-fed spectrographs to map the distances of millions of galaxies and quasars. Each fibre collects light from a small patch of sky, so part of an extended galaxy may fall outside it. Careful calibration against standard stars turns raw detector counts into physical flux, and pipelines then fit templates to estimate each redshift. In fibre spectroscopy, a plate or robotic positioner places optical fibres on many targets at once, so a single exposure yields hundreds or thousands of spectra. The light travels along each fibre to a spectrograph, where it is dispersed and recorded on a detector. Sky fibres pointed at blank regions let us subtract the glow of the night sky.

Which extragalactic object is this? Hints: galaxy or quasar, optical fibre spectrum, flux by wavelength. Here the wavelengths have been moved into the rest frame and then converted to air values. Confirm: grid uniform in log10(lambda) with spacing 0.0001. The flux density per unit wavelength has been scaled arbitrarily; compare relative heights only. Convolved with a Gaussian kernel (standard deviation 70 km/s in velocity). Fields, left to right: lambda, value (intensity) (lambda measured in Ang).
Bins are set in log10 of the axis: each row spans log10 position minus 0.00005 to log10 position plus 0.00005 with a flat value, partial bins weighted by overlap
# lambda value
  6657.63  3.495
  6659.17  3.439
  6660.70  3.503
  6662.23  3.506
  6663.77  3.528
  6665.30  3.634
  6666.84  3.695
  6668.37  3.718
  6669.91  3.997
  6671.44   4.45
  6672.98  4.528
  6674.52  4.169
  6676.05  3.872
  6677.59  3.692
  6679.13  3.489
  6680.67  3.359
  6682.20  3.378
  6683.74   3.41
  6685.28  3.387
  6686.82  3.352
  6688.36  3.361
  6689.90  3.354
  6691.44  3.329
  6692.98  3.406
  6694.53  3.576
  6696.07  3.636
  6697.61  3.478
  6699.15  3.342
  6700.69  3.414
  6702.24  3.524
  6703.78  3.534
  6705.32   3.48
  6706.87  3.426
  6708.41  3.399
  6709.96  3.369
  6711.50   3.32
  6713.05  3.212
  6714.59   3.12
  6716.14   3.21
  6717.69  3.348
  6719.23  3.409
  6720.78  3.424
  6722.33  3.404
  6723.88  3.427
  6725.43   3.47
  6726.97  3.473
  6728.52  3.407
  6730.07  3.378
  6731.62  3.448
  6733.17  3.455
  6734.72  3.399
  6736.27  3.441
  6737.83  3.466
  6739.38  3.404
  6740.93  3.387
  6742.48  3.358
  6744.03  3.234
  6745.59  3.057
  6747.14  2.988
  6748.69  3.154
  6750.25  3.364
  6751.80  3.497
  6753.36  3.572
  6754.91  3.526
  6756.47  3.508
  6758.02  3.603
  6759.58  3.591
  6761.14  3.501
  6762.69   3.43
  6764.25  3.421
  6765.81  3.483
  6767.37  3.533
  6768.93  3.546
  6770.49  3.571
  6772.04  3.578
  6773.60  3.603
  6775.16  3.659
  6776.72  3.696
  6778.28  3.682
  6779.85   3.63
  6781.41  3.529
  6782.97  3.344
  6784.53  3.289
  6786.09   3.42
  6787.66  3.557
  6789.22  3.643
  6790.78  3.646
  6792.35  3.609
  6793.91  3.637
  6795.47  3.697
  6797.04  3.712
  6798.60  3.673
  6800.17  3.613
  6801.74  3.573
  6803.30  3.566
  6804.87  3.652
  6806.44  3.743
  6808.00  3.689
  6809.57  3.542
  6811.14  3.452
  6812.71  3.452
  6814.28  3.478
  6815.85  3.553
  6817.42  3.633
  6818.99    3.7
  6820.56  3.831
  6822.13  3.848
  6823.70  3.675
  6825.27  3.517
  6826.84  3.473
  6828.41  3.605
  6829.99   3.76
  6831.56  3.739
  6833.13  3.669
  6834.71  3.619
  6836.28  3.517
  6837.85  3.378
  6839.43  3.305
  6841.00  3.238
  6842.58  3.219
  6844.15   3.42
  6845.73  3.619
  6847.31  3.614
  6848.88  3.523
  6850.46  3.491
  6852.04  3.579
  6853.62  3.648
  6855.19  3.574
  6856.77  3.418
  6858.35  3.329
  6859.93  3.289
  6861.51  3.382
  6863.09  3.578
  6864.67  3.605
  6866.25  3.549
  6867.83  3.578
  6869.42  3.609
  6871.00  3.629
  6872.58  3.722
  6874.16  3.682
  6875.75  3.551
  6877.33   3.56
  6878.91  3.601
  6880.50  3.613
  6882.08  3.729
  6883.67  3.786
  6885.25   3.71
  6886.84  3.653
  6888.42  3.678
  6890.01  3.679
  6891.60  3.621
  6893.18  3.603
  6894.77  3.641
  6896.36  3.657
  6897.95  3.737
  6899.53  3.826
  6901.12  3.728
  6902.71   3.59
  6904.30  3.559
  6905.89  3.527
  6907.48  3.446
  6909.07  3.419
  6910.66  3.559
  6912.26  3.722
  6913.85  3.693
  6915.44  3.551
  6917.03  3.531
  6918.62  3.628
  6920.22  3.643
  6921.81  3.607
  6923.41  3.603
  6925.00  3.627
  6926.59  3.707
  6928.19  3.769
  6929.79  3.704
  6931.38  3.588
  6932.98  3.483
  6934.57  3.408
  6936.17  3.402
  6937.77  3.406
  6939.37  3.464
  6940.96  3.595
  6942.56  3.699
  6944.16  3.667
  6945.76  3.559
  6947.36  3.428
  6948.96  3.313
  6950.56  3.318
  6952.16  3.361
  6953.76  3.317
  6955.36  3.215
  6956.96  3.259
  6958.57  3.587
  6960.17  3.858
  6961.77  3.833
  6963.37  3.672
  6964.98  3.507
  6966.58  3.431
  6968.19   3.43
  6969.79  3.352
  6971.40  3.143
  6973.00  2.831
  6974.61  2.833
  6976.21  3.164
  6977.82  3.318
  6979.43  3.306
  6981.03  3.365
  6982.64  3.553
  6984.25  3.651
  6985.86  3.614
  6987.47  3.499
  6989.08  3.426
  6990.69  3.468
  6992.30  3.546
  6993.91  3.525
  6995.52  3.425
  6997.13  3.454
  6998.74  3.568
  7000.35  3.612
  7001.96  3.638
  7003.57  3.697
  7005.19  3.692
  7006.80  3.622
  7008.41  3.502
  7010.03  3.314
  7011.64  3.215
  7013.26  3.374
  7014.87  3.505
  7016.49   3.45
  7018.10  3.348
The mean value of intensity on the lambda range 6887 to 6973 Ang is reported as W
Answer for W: 3.55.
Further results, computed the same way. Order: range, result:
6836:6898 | 3.56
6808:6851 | 3.55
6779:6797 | 3.55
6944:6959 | 3.39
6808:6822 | 3.6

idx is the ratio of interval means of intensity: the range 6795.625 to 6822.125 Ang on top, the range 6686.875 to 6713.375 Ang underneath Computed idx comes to 1.06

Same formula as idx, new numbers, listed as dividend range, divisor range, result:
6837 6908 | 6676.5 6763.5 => 1.05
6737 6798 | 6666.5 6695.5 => 0.95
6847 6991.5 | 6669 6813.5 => 1.01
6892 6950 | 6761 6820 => 1.00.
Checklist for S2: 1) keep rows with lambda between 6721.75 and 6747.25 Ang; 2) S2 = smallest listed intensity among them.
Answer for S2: 2.988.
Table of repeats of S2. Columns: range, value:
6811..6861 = 3.219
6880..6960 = 3.215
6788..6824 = 3.452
